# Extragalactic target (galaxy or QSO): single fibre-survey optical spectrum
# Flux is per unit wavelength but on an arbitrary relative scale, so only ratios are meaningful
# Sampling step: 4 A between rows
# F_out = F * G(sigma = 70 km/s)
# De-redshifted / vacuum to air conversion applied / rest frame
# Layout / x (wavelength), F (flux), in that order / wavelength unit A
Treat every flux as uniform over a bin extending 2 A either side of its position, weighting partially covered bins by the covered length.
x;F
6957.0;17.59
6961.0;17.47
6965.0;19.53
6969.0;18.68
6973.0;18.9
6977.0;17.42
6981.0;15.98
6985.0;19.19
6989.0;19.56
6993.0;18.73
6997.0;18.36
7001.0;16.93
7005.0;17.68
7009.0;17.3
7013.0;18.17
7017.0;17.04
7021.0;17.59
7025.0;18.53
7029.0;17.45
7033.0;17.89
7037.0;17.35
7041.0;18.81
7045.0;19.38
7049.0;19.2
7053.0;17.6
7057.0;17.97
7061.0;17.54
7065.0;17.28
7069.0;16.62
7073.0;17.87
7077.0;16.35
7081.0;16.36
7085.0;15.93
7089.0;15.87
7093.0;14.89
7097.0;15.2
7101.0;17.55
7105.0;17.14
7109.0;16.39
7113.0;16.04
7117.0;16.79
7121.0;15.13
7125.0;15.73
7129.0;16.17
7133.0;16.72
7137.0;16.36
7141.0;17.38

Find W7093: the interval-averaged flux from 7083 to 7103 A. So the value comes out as 15.9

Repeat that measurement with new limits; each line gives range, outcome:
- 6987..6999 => 18.9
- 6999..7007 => 17.3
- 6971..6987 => 17.9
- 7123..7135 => 16.2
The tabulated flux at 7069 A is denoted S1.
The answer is 16.62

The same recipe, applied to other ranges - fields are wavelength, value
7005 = 17.68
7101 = 17.55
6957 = 17.59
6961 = 17.47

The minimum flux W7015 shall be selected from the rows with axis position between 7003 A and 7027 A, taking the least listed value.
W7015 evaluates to 17.04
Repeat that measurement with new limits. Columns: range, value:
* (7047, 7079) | 16.35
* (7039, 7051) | 18.81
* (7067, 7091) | 15.87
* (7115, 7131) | 15.13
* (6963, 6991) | 15.98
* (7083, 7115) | 14.89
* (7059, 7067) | 17.28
